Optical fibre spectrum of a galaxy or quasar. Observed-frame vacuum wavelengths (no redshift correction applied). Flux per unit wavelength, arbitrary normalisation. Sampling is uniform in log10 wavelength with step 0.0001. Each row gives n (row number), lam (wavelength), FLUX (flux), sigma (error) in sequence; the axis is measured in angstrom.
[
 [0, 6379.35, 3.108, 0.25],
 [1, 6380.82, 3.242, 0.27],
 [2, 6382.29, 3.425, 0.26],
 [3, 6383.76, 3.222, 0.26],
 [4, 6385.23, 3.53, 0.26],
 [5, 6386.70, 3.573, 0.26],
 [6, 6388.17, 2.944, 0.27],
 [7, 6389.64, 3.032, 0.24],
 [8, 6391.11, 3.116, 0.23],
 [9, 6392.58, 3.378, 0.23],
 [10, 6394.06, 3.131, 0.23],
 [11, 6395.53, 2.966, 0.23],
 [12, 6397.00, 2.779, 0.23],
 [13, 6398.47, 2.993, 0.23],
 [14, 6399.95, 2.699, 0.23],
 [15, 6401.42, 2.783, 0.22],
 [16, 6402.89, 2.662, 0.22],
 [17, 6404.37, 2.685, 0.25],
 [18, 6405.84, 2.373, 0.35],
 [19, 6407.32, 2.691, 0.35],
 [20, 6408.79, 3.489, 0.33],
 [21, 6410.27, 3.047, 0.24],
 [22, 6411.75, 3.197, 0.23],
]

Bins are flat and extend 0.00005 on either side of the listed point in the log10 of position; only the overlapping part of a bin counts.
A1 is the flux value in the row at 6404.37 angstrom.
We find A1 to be 2.685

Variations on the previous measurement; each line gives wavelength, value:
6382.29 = 3.425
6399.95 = 2.699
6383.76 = 3.222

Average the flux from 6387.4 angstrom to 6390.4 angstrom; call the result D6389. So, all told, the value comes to 3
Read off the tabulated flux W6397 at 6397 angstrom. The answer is 2.779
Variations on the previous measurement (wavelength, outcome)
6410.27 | 3.047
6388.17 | 2.944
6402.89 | 2.662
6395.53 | 2.966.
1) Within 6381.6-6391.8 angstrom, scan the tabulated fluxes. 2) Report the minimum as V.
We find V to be 2.944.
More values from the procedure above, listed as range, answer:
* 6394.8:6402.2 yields 2.699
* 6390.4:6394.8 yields 3.116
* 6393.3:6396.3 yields 2.966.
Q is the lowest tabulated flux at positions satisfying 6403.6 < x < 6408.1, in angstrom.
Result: 2.373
